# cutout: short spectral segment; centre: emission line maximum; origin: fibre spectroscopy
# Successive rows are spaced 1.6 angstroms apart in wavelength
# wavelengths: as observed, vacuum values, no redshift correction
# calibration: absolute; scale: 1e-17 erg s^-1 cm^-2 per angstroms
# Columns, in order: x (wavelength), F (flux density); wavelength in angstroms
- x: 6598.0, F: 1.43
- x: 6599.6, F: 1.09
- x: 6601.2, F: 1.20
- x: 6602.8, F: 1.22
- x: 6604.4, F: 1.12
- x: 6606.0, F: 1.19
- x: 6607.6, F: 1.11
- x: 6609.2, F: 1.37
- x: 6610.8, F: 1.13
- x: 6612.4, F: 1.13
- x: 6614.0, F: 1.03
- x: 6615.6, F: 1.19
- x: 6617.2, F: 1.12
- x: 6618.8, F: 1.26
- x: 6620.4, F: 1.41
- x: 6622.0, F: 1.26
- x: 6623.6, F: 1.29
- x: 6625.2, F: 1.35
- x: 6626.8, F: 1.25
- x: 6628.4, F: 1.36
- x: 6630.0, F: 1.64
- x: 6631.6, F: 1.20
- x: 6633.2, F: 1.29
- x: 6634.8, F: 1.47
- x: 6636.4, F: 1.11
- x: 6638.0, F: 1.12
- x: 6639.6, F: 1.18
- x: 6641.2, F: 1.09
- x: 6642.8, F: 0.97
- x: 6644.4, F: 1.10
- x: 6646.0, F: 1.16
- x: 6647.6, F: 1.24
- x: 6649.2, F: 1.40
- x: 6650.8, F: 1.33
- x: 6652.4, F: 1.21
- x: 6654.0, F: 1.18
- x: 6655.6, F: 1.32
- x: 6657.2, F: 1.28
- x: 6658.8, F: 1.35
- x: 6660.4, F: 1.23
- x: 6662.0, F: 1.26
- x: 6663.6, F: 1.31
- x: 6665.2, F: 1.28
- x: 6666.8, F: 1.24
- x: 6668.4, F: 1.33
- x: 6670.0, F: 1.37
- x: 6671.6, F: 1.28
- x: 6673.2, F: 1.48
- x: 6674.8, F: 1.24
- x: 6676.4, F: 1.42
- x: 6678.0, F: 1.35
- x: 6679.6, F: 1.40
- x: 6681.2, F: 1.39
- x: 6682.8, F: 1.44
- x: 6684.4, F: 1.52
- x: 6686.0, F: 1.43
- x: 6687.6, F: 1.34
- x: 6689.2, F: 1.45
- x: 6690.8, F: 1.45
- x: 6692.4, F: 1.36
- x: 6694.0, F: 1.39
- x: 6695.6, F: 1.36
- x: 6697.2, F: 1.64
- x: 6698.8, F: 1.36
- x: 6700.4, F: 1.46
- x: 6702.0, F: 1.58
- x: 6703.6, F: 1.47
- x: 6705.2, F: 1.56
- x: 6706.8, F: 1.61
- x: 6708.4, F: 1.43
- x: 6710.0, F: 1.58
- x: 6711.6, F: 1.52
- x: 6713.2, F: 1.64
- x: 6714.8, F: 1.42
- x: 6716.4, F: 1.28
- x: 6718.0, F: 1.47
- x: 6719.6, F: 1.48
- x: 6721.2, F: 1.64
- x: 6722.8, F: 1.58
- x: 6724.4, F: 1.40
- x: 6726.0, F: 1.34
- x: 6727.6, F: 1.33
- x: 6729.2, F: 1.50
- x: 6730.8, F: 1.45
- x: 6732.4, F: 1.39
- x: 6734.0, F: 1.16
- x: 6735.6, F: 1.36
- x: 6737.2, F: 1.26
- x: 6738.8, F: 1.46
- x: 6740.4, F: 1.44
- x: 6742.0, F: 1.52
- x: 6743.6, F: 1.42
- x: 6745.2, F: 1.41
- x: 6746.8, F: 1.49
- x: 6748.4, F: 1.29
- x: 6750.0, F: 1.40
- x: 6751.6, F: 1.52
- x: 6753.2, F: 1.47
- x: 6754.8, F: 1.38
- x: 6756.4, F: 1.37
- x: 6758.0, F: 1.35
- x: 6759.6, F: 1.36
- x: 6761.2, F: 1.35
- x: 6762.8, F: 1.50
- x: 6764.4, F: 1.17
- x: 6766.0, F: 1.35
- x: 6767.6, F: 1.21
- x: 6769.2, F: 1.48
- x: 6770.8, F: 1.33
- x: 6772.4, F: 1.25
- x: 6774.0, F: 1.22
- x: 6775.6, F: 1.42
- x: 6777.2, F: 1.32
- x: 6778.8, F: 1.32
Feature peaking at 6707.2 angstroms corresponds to Mg II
